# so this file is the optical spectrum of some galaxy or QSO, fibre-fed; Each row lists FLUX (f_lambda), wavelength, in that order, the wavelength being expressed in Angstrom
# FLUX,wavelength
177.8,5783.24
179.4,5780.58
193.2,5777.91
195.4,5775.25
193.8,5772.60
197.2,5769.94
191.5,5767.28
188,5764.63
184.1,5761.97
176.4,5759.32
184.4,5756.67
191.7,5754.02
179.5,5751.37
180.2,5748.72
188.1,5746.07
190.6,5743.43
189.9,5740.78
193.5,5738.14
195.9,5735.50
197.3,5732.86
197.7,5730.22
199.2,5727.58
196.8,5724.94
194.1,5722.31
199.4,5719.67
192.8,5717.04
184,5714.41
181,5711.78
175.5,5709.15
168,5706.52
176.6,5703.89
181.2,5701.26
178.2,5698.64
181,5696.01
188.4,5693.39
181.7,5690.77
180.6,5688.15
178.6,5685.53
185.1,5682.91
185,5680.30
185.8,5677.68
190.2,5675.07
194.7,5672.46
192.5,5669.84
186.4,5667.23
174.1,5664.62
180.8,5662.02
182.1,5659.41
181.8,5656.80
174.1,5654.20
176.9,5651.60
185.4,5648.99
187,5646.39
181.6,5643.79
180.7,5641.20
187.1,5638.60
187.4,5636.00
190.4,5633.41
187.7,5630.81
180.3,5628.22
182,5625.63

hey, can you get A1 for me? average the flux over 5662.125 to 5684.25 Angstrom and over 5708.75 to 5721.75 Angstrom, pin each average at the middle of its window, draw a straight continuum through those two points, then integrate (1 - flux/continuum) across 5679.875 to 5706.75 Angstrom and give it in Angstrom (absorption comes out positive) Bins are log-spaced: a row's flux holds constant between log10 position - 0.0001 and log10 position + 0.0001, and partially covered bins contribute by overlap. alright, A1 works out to 0.9 Angstrom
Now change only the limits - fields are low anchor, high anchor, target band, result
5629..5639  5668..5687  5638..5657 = 0.61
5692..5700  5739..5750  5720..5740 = -1.11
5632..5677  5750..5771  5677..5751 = -0.42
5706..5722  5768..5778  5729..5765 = 0.40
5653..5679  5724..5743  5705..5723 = 0.72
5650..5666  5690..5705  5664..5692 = -0.84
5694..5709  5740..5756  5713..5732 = -1.40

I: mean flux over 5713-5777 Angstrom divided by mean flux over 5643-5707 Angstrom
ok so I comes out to 1.05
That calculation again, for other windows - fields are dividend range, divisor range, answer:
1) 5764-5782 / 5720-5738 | 0.97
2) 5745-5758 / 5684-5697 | 1.01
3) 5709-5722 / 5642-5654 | 1.03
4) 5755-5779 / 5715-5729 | 0.97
